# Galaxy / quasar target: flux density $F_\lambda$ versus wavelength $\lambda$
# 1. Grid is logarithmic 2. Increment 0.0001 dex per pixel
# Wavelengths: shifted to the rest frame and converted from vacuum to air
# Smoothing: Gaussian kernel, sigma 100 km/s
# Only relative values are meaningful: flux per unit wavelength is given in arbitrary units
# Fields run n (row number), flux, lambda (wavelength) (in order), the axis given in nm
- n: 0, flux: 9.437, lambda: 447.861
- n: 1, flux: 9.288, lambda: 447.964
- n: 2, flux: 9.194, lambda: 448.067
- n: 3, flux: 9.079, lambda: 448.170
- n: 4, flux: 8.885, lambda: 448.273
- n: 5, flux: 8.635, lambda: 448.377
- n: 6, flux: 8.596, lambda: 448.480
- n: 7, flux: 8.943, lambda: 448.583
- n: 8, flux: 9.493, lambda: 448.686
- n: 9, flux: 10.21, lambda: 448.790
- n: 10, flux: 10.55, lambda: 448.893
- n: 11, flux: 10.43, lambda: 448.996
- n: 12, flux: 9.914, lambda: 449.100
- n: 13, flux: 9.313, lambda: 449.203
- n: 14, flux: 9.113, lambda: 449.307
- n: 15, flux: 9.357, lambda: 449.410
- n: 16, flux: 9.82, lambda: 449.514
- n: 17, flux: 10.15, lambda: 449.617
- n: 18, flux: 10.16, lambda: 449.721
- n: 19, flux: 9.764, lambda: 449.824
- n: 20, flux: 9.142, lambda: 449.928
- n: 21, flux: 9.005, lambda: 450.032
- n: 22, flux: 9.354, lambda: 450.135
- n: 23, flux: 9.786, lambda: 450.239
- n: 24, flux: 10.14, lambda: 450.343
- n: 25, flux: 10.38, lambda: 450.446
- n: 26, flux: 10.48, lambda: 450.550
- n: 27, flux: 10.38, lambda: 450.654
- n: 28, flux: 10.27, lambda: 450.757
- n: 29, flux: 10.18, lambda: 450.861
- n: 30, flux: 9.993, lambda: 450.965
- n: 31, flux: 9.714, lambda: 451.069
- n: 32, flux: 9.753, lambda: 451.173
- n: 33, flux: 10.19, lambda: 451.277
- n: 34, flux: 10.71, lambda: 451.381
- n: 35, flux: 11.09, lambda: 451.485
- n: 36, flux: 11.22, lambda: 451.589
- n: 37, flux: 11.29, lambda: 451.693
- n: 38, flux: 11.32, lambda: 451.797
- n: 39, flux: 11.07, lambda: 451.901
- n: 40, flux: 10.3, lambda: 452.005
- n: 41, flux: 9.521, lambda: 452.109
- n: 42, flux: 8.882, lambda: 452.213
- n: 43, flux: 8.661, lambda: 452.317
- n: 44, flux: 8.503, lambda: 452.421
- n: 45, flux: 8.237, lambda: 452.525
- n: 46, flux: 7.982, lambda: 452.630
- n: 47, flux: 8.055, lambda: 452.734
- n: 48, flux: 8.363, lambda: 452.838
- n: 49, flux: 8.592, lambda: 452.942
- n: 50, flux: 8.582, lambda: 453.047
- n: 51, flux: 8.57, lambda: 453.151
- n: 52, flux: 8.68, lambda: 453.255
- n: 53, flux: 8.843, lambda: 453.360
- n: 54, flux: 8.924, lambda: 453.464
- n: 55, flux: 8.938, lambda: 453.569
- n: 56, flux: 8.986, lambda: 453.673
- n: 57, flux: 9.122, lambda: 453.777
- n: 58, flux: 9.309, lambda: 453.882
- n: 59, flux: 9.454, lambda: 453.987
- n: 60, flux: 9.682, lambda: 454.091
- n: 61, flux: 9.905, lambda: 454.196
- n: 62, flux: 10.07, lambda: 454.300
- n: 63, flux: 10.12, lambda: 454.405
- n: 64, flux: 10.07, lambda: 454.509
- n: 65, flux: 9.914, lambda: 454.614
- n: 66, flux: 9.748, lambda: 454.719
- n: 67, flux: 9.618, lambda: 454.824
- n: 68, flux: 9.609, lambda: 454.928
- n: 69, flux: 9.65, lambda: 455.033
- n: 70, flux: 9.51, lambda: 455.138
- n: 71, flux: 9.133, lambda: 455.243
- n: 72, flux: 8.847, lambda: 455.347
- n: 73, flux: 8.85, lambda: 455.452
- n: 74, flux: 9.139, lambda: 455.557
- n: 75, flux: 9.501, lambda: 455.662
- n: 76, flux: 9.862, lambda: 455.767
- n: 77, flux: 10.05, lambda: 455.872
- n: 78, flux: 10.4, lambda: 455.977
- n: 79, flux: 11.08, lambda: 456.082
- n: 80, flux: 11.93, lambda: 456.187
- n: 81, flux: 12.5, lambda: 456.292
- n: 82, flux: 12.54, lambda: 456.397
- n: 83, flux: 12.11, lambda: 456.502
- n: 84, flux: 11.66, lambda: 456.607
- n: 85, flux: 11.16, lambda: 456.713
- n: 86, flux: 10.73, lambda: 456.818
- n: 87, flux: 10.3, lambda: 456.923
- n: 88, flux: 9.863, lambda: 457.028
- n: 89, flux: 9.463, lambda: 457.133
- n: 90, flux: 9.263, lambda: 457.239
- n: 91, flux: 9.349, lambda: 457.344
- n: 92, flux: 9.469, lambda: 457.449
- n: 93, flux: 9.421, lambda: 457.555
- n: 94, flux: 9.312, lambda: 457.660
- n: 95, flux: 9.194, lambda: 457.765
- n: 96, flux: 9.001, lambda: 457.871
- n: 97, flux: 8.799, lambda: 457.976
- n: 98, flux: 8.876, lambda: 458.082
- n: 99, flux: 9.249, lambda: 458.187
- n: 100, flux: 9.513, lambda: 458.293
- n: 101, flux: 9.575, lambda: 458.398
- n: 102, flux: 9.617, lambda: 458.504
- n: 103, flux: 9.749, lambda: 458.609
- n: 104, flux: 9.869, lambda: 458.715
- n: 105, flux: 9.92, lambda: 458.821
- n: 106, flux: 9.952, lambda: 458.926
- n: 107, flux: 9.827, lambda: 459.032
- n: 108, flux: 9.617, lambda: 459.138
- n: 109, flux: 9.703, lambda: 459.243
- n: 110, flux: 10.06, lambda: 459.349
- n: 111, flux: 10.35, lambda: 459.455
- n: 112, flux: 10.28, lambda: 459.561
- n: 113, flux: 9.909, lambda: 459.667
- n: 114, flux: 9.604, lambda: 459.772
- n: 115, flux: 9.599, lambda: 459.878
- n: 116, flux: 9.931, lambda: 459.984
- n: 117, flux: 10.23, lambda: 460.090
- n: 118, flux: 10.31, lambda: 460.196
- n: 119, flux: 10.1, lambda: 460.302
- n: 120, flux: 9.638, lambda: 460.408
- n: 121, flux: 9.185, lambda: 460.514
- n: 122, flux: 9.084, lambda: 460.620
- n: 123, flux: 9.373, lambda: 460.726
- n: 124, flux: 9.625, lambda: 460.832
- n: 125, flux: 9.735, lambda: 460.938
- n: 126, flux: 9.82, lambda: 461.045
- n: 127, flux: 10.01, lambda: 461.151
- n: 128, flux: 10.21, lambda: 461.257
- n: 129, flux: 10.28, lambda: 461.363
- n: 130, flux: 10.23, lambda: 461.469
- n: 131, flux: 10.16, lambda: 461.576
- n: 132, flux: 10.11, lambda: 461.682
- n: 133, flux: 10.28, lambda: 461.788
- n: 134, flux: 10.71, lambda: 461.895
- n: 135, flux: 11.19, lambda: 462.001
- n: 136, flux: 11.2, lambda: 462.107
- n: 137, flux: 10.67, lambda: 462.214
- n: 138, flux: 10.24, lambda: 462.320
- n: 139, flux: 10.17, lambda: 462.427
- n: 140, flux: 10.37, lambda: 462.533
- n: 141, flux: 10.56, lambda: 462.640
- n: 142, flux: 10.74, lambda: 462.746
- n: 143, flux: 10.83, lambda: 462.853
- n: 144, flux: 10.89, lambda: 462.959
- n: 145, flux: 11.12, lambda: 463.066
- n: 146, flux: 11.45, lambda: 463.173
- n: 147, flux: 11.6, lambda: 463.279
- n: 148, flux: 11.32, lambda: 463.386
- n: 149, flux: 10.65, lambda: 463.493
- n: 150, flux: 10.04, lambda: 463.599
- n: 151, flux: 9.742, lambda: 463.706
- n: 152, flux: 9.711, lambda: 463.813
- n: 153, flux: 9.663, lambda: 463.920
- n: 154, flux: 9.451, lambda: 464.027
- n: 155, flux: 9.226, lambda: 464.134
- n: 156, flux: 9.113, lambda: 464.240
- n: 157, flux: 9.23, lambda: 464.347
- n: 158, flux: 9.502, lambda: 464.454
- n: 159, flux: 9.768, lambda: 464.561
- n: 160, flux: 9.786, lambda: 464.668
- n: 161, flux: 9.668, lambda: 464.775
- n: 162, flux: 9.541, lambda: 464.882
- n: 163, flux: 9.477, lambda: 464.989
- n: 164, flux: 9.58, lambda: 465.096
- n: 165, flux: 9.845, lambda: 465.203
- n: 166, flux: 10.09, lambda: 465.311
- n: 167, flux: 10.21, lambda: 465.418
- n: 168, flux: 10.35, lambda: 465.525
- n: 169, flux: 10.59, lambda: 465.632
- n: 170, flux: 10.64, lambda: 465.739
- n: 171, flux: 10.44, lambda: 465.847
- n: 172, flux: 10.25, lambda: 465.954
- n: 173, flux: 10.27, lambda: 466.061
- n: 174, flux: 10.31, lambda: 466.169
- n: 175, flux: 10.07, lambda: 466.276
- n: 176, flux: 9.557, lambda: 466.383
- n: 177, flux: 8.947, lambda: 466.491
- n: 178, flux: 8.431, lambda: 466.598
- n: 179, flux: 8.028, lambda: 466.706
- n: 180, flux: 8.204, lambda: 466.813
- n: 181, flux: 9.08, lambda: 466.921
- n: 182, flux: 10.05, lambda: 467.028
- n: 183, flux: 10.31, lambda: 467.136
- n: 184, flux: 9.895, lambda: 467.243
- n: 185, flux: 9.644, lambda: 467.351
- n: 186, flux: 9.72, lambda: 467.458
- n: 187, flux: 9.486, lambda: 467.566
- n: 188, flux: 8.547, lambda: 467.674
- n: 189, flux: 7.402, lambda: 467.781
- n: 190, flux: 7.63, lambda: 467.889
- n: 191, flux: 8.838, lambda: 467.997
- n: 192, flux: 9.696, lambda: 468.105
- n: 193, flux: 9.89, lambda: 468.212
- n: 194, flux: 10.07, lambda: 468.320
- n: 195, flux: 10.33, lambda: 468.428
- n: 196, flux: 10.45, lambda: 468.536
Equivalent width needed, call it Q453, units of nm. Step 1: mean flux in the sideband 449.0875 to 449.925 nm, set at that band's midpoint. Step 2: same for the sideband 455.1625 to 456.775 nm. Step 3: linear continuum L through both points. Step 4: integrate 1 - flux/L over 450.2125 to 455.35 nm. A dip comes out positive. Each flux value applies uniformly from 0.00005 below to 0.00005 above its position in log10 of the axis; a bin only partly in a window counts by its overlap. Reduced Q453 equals 0.251 nm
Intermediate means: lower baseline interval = 9.66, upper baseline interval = 10.6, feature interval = 9.61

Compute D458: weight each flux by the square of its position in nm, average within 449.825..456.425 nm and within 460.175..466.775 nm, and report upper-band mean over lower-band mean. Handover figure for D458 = 1.1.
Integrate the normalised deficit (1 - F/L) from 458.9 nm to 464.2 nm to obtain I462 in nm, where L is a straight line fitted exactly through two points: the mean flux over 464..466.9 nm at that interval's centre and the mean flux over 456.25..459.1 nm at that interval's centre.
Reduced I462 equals -0.19 nm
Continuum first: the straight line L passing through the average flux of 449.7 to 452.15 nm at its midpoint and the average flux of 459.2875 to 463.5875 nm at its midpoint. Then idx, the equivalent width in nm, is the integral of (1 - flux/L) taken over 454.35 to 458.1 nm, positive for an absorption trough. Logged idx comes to 0.09 nm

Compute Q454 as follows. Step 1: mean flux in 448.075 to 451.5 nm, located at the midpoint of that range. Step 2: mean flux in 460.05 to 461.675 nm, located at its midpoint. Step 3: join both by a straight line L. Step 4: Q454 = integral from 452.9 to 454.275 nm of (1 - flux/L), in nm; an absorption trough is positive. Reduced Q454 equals 0.10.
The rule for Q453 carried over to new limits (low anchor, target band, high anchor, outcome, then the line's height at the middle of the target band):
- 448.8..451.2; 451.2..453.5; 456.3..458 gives 0.124 nm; 9.98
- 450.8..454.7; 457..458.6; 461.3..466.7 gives 0.078 nm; 9.81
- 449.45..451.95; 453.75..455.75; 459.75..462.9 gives 0.125 nm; 10.2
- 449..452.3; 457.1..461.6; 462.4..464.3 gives 0.257 nm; 10.3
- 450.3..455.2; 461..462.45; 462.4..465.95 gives -0.048 nm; 10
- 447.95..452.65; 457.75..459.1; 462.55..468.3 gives 0.041 nm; 9.78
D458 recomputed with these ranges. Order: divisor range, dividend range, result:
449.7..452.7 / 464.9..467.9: 1.03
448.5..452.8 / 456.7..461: 1.02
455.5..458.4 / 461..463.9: 1.06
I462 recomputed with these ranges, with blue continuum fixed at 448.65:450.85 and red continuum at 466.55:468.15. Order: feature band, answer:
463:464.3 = -0.15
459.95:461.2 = -0.06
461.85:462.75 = -0.14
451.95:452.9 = 0.10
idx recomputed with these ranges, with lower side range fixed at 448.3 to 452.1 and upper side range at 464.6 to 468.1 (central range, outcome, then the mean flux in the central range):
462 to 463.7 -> -0.20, 10.8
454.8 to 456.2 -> 0.01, 9.75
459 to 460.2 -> -0.03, 9.94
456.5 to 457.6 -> -0.04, 10.2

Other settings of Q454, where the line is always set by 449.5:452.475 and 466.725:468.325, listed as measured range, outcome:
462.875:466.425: -0.29 nm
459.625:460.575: -0.03 nm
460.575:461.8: -0.05 nm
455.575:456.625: -0.14 nm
